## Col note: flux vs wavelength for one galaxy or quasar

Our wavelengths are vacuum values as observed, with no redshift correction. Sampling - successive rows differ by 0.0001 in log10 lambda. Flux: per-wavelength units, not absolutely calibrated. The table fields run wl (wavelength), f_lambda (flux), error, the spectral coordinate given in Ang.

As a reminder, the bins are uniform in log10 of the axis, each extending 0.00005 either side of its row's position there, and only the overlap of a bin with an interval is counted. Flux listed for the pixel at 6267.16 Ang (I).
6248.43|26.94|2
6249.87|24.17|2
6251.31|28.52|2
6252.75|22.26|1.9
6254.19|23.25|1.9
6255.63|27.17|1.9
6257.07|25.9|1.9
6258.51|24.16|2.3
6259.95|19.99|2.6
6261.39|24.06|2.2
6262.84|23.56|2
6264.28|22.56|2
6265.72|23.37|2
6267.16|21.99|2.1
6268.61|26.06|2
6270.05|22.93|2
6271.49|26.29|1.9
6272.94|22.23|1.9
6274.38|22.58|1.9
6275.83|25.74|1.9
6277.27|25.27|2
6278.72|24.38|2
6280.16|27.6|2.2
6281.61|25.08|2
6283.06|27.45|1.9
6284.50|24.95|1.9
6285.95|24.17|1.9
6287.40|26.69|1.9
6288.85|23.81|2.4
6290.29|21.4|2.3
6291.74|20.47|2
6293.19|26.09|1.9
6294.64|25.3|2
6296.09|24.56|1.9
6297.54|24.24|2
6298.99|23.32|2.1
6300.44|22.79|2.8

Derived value 21.99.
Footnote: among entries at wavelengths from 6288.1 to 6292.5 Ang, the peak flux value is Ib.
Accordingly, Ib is 23.81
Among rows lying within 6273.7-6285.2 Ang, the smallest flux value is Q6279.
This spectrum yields 22.58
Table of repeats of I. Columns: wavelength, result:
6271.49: 26.29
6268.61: 26.06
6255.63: 27.17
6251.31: 28.52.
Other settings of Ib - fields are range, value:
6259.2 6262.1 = 24.06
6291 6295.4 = 26.09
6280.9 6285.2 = 27.45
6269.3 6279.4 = 26.29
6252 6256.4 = 27.17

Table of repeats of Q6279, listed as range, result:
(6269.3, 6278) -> 22.23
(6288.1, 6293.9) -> 20.47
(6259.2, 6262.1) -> 19.99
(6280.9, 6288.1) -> 24.17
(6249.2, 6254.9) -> 22.26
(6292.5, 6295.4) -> 25.3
